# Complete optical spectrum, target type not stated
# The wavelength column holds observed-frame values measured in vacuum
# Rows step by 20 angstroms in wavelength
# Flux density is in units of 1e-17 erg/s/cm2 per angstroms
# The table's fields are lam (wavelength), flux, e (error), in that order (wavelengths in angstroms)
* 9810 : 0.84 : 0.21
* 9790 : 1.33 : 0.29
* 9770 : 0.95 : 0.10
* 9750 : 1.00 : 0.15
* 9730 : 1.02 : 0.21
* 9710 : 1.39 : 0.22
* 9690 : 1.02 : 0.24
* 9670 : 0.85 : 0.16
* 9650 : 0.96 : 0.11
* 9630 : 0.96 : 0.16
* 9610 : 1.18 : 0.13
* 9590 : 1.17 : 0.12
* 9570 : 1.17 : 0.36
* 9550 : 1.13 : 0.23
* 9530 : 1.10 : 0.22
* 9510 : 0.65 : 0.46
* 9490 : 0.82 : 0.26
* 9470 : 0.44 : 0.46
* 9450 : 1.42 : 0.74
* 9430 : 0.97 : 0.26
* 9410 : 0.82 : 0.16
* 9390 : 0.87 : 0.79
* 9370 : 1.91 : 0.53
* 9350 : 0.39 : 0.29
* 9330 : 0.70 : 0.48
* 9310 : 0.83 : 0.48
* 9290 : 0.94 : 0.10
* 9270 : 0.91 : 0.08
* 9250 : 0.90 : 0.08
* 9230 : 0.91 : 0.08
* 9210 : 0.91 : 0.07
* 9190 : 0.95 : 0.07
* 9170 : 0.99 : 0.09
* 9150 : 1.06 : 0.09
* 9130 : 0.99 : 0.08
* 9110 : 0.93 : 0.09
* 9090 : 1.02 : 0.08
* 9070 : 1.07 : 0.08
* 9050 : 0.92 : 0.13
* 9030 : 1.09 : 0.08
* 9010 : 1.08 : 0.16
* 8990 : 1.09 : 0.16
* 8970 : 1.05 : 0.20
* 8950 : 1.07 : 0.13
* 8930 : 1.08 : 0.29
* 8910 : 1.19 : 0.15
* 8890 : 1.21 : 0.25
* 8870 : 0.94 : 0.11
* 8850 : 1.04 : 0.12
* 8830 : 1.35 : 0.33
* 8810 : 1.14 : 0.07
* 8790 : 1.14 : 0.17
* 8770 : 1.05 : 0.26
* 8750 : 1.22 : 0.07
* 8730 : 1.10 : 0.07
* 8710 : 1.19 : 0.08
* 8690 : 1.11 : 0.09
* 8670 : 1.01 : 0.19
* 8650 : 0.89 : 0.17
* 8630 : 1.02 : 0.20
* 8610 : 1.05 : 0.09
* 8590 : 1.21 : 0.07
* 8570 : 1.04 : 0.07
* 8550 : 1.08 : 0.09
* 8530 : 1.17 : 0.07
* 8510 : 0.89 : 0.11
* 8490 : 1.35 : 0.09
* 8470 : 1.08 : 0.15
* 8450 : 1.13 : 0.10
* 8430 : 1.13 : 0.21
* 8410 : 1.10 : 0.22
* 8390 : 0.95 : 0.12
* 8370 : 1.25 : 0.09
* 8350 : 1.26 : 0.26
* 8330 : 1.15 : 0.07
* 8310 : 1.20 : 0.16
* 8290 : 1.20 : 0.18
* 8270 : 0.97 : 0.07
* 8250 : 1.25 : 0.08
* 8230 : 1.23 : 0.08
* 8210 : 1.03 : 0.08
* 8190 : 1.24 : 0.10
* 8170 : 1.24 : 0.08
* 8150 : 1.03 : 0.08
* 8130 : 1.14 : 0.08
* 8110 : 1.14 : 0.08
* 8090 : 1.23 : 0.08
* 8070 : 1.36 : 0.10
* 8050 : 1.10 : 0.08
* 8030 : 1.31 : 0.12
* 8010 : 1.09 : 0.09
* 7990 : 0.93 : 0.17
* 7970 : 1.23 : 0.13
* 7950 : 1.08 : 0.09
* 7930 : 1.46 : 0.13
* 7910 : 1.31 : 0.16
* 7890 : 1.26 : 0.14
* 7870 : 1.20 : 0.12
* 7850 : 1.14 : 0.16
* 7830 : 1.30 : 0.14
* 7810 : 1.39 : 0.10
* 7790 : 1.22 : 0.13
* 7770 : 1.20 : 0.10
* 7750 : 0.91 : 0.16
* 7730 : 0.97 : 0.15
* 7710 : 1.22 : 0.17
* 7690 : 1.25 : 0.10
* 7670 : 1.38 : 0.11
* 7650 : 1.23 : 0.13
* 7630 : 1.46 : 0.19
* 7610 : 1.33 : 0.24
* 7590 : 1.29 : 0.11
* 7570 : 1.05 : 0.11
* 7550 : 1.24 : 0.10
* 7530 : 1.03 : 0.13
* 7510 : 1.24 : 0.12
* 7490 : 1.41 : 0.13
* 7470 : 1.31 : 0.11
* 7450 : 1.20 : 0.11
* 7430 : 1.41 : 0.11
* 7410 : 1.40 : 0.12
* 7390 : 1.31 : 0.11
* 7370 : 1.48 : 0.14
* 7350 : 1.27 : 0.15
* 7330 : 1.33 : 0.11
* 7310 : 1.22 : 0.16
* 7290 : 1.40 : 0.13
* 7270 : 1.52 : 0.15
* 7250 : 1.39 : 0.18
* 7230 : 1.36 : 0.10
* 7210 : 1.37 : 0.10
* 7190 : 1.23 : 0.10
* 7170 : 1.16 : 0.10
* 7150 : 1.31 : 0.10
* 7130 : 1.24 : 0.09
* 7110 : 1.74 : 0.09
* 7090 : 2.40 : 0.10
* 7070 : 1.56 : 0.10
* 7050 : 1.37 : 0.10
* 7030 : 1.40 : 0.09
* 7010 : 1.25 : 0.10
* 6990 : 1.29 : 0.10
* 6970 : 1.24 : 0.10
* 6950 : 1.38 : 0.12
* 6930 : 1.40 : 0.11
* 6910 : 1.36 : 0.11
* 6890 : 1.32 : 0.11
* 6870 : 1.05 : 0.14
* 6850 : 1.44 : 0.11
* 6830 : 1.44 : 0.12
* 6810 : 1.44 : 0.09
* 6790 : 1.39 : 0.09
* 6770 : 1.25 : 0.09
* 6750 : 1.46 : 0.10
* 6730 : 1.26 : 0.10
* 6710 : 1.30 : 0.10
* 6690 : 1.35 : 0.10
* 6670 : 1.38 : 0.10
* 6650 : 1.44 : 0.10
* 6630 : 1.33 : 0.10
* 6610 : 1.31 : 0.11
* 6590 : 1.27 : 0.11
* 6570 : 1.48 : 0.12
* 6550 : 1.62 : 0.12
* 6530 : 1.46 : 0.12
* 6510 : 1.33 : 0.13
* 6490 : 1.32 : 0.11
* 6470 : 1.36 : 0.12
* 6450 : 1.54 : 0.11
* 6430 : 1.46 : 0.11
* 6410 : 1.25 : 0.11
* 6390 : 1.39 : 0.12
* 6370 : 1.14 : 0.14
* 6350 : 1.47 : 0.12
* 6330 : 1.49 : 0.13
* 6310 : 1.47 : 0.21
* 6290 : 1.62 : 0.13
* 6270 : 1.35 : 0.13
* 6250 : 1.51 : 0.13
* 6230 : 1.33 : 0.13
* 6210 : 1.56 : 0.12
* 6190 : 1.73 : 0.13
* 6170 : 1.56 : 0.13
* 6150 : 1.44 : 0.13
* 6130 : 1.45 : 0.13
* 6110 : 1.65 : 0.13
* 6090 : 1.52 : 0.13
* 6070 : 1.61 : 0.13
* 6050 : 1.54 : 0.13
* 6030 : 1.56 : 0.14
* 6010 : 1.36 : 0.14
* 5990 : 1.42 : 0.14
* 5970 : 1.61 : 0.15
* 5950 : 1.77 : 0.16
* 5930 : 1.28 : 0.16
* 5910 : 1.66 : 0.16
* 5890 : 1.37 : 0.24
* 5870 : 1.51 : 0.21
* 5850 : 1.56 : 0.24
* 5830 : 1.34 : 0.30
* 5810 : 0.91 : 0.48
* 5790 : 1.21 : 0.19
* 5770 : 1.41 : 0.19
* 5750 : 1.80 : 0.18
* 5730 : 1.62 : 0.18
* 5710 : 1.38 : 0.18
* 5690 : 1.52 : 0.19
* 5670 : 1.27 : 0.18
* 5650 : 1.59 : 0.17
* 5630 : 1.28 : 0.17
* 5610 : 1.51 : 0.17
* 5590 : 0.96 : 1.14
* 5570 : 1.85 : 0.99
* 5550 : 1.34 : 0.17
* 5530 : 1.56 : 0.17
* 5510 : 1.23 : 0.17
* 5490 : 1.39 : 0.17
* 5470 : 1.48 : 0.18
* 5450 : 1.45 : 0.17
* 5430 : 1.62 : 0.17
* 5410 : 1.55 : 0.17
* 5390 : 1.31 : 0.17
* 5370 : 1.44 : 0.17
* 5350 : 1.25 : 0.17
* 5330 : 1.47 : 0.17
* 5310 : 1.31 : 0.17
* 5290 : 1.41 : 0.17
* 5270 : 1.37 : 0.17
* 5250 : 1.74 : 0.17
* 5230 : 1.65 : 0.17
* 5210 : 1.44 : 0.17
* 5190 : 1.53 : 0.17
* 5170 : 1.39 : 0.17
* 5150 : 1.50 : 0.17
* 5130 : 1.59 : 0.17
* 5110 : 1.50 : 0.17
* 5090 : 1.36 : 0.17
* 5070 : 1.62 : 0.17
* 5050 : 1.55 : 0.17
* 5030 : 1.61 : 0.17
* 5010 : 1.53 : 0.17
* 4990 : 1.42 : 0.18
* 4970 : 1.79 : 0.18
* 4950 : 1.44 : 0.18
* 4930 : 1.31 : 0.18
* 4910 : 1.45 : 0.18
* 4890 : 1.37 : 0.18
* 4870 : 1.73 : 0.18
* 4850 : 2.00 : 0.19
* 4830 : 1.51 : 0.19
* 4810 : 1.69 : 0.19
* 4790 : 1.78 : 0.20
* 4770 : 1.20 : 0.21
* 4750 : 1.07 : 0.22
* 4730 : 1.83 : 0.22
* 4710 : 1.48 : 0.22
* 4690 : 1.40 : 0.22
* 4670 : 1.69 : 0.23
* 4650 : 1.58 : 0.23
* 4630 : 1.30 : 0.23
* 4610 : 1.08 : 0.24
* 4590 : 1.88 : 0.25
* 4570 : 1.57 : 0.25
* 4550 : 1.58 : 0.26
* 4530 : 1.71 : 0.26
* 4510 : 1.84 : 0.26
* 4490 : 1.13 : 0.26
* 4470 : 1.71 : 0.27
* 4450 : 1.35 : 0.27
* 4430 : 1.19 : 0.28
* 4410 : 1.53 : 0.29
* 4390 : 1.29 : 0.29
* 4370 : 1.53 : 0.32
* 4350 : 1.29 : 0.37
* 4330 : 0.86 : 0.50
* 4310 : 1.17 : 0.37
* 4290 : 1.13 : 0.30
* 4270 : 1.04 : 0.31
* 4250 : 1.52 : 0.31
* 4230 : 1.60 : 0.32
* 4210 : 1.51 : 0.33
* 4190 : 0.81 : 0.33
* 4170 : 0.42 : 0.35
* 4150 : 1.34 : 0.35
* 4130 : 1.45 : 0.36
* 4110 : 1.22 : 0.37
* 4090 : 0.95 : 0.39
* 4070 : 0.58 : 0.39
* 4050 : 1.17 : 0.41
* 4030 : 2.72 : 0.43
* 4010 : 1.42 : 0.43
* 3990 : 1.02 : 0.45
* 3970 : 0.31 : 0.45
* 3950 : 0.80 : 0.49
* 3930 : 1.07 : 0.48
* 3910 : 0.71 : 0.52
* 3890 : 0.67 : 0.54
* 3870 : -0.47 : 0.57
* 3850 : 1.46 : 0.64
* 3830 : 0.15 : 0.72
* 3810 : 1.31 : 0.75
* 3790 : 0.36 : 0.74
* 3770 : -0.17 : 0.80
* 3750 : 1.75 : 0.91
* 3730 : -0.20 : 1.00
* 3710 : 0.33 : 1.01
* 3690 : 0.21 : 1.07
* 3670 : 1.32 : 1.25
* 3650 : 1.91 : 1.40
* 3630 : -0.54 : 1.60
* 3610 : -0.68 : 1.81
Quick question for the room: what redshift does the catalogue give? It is 0.079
